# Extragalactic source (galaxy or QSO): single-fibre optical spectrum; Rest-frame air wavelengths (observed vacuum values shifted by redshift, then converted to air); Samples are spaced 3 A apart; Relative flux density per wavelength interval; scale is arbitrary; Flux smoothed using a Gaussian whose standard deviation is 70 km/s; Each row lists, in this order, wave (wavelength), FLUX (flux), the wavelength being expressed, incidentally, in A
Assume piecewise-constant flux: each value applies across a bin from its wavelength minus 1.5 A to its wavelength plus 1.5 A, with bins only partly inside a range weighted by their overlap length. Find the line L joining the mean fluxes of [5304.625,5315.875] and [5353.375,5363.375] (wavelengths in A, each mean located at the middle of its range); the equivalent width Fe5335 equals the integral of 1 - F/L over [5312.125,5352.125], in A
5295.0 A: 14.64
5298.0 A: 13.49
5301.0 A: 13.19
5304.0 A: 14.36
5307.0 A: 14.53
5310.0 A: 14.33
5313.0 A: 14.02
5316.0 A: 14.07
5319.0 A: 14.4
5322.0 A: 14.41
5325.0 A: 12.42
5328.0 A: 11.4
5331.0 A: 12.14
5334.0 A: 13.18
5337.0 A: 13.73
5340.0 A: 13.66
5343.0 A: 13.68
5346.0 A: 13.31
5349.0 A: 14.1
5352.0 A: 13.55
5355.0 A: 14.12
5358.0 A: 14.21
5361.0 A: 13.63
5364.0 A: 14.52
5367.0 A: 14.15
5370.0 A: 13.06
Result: 2.1 A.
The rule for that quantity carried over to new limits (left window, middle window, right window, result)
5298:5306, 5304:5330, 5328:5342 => -0.53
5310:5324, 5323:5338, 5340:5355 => 1.47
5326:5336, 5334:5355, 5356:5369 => -0.96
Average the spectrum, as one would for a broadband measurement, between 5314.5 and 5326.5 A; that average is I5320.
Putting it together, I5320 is 13.8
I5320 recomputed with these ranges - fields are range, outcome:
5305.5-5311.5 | 14.4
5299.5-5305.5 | 13.8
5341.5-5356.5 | 13.8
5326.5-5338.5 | 12.6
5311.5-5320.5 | 14.2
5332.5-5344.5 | 13.6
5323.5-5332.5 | 12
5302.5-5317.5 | 14.3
